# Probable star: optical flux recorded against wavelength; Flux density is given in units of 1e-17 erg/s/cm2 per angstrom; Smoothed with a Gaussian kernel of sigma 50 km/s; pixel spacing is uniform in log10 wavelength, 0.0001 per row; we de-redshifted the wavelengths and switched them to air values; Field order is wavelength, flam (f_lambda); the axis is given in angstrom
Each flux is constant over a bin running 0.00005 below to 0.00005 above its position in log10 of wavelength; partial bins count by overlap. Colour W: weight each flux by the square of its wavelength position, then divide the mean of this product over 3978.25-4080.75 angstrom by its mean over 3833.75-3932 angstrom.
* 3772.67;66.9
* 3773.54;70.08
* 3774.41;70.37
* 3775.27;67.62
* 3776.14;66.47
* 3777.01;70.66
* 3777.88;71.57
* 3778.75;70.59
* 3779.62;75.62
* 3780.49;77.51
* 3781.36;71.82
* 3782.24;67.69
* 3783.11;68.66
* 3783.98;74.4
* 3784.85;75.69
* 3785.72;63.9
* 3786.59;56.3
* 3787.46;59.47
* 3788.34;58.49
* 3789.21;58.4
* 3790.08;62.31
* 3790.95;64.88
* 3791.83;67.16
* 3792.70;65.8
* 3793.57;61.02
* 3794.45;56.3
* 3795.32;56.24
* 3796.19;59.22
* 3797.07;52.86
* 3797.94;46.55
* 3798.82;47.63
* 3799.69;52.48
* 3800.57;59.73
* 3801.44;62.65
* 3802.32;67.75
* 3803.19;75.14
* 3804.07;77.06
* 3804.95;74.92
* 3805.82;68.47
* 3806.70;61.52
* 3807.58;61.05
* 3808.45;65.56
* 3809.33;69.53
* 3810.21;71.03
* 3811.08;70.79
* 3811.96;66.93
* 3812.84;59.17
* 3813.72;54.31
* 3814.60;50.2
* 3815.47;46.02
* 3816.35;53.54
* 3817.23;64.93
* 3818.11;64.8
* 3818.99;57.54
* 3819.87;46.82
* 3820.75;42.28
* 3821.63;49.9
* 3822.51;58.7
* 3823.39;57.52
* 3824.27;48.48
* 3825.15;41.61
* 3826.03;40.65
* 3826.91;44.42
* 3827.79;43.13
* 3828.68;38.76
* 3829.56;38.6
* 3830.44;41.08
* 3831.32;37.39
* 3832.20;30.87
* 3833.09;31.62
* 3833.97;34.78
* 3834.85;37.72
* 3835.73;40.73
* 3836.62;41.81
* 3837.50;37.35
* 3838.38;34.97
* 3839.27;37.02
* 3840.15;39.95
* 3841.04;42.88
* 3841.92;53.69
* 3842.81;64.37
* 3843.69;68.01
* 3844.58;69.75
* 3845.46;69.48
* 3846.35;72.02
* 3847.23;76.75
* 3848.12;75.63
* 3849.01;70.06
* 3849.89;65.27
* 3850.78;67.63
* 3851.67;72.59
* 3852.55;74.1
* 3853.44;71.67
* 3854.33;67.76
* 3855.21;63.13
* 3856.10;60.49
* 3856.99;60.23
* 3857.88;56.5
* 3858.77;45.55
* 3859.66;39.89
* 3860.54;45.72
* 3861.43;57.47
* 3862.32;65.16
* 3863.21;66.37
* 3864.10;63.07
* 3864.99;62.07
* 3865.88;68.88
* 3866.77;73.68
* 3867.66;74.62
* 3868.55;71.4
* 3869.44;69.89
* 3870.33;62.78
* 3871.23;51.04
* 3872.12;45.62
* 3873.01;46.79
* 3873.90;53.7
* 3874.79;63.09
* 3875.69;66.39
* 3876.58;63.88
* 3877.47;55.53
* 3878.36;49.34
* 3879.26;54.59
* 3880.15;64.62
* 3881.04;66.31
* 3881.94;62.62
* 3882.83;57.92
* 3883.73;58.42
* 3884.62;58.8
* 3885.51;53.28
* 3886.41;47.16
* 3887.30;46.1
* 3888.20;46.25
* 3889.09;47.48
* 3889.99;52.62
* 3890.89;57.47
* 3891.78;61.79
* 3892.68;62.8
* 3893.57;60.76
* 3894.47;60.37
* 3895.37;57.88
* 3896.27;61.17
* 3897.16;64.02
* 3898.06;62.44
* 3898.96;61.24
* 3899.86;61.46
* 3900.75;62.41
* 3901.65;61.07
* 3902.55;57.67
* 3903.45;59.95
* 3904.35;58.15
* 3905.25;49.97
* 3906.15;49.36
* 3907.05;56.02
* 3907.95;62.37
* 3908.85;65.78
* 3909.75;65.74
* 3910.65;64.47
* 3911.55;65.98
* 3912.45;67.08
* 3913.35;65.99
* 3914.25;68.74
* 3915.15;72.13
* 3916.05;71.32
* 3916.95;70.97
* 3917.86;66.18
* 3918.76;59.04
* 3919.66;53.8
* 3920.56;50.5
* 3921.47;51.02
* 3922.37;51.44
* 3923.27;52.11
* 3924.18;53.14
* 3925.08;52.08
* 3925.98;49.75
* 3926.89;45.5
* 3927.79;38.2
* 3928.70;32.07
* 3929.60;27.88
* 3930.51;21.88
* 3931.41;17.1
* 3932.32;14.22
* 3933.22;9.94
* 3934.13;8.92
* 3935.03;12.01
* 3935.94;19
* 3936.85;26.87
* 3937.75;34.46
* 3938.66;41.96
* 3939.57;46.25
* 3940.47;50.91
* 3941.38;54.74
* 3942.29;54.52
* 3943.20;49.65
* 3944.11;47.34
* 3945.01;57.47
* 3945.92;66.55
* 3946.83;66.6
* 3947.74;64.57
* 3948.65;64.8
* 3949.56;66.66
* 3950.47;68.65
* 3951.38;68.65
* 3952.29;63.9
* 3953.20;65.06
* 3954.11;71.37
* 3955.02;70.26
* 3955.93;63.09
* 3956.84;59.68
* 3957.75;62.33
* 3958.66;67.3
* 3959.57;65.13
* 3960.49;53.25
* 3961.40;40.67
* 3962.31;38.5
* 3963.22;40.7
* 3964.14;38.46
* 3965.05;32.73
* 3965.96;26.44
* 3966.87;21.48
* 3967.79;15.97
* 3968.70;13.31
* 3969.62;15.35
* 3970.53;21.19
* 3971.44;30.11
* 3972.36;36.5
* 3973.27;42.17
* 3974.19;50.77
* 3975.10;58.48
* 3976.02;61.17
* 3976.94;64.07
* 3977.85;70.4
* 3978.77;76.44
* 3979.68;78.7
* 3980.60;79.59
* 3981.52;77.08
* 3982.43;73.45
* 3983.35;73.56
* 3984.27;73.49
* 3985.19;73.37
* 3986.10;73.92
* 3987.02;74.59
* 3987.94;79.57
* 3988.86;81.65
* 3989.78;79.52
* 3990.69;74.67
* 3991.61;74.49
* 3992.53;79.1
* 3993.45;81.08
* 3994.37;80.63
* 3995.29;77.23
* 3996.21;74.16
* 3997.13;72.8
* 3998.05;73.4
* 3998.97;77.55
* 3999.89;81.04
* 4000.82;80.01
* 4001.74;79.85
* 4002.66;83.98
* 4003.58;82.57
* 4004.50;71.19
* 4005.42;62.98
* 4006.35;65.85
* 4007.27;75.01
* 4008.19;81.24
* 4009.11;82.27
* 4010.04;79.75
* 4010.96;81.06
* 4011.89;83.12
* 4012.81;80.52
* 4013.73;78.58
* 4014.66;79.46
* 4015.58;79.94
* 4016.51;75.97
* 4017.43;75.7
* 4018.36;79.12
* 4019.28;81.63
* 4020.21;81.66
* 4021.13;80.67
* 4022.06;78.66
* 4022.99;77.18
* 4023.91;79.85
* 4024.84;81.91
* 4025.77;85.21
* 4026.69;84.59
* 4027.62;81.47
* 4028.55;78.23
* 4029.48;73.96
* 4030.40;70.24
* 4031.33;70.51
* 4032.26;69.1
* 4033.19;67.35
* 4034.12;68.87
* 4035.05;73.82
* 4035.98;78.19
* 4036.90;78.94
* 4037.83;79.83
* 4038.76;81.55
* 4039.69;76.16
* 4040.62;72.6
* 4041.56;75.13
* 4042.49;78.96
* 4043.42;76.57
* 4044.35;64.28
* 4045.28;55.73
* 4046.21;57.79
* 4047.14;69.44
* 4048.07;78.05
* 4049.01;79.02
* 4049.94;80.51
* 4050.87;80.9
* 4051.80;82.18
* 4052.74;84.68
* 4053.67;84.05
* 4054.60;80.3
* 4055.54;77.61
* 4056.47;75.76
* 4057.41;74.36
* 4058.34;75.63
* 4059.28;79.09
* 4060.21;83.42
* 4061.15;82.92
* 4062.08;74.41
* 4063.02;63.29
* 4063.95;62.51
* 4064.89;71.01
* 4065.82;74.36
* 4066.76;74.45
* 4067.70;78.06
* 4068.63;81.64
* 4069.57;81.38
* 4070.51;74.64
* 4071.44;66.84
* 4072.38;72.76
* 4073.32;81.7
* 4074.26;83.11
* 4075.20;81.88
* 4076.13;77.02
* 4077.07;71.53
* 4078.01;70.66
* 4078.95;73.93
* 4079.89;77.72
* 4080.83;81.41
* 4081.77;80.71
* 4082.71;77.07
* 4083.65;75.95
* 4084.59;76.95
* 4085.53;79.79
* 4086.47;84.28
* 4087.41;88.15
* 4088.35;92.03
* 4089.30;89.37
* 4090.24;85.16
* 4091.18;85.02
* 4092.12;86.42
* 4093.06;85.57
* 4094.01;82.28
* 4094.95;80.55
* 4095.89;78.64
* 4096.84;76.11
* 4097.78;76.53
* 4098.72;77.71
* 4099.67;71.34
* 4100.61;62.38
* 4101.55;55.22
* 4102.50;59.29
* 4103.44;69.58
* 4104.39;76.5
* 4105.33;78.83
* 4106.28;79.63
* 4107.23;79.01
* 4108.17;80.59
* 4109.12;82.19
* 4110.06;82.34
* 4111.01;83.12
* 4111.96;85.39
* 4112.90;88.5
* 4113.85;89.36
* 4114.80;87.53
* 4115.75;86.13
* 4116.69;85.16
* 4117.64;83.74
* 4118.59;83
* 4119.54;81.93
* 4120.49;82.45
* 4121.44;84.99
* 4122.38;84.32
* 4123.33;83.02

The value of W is 1.4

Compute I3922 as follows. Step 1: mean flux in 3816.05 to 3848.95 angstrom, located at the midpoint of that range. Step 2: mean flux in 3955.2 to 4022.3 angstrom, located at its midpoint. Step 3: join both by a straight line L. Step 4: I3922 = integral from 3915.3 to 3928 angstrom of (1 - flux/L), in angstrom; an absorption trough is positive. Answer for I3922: 0.8 angstrom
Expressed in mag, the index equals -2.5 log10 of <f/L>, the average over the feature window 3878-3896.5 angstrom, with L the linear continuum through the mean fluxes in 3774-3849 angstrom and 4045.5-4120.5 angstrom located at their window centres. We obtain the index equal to 0.13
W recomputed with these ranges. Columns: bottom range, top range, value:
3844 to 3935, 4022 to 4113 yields 1.48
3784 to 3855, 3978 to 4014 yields 1.48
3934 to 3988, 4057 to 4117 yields 1.58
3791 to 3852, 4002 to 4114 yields 1.57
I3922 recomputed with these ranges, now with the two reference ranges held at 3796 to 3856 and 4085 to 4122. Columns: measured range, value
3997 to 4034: -2.4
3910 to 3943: 9.7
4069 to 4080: 0.3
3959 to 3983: 7.6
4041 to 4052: 0.4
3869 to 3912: 2.4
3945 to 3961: 0.6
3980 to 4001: -1.8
